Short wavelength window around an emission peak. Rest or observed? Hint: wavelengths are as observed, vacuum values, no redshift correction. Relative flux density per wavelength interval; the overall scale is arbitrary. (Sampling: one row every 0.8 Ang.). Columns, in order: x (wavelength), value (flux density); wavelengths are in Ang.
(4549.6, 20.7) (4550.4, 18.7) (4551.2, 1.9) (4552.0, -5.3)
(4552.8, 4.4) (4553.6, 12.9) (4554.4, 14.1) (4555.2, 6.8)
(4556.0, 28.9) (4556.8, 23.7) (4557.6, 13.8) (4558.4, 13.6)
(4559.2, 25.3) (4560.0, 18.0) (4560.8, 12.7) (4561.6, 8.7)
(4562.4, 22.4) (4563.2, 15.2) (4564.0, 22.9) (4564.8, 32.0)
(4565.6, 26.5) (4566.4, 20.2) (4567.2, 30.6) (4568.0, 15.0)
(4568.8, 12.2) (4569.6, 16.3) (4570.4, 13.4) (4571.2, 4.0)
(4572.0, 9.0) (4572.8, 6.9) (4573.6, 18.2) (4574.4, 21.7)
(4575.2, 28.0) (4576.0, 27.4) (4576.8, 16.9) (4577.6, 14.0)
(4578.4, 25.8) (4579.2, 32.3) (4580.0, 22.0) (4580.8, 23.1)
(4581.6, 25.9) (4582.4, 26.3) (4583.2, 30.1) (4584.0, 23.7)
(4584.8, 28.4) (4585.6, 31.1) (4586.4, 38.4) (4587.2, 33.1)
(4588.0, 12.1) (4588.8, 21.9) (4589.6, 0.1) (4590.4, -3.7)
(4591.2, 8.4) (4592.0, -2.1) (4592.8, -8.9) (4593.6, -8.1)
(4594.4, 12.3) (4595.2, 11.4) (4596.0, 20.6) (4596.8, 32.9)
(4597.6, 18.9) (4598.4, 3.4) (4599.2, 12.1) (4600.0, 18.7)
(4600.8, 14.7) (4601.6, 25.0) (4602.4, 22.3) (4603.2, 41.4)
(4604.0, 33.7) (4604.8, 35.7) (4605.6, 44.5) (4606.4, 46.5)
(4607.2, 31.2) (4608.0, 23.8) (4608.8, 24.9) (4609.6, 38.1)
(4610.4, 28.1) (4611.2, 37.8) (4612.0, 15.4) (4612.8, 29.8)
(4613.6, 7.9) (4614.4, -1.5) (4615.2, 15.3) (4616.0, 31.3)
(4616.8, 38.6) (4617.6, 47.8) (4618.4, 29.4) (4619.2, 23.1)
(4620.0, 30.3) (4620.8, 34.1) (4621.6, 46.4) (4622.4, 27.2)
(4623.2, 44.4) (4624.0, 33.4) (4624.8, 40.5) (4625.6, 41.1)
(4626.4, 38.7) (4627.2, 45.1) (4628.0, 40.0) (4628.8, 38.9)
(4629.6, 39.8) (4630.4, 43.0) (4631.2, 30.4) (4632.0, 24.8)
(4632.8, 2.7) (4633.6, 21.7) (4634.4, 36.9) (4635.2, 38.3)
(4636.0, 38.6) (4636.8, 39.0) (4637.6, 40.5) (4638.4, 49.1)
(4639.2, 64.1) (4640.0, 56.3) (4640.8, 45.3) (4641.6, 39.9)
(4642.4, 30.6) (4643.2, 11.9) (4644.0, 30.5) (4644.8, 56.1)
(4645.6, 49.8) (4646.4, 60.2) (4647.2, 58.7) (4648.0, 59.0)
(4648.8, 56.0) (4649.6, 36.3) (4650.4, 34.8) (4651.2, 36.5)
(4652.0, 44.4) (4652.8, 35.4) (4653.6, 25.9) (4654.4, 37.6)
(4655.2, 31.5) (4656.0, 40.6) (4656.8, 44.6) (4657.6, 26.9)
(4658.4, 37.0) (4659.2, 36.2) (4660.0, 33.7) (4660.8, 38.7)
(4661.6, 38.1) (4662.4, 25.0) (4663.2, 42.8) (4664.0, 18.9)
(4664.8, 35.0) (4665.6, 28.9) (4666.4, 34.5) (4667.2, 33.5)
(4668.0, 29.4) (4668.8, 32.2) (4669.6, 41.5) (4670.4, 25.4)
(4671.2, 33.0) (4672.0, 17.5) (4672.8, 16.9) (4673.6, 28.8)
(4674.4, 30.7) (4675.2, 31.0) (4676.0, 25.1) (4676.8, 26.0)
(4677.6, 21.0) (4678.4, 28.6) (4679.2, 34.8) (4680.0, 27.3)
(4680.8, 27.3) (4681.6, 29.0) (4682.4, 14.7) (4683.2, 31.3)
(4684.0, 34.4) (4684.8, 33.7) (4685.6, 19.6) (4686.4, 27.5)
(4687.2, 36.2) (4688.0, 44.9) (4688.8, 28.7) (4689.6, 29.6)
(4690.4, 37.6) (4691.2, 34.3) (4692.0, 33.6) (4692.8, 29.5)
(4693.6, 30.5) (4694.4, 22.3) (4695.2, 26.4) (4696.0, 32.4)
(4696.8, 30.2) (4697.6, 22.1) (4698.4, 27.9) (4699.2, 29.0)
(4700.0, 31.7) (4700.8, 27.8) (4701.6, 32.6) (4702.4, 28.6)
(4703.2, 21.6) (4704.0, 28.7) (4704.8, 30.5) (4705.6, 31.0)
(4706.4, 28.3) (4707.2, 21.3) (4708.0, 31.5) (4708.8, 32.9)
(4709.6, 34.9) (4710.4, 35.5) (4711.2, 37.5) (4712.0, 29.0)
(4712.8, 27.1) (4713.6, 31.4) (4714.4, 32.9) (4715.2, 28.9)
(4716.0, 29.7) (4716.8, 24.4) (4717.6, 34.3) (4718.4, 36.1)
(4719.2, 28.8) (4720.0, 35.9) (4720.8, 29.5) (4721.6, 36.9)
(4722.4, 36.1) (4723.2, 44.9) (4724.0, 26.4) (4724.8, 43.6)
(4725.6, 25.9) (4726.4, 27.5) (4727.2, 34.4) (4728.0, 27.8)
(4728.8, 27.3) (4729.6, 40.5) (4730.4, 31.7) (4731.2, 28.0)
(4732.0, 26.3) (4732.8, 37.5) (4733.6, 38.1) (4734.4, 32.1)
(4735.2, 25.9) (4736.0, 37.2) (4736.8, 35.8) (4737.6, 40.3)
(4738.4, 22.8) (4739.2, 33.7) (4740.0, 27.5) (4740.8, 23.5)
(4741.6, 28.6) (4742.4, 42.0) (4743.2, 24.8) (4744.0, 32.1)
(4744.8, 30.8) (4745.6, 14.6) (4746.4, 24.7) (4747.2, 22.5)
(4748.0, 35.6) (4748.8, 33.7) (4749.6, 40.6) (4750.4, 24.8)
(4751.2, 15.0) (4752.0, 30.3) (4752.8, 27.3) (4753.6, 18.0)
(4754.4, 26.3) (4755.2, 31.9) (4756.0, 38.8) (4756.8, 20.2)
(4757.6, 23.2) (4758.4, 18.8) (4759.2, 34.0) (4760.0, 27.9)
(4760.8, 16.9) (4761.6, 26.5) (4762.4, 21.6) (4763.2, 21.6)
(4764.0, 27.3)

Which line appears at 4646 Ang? Ly-alpha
